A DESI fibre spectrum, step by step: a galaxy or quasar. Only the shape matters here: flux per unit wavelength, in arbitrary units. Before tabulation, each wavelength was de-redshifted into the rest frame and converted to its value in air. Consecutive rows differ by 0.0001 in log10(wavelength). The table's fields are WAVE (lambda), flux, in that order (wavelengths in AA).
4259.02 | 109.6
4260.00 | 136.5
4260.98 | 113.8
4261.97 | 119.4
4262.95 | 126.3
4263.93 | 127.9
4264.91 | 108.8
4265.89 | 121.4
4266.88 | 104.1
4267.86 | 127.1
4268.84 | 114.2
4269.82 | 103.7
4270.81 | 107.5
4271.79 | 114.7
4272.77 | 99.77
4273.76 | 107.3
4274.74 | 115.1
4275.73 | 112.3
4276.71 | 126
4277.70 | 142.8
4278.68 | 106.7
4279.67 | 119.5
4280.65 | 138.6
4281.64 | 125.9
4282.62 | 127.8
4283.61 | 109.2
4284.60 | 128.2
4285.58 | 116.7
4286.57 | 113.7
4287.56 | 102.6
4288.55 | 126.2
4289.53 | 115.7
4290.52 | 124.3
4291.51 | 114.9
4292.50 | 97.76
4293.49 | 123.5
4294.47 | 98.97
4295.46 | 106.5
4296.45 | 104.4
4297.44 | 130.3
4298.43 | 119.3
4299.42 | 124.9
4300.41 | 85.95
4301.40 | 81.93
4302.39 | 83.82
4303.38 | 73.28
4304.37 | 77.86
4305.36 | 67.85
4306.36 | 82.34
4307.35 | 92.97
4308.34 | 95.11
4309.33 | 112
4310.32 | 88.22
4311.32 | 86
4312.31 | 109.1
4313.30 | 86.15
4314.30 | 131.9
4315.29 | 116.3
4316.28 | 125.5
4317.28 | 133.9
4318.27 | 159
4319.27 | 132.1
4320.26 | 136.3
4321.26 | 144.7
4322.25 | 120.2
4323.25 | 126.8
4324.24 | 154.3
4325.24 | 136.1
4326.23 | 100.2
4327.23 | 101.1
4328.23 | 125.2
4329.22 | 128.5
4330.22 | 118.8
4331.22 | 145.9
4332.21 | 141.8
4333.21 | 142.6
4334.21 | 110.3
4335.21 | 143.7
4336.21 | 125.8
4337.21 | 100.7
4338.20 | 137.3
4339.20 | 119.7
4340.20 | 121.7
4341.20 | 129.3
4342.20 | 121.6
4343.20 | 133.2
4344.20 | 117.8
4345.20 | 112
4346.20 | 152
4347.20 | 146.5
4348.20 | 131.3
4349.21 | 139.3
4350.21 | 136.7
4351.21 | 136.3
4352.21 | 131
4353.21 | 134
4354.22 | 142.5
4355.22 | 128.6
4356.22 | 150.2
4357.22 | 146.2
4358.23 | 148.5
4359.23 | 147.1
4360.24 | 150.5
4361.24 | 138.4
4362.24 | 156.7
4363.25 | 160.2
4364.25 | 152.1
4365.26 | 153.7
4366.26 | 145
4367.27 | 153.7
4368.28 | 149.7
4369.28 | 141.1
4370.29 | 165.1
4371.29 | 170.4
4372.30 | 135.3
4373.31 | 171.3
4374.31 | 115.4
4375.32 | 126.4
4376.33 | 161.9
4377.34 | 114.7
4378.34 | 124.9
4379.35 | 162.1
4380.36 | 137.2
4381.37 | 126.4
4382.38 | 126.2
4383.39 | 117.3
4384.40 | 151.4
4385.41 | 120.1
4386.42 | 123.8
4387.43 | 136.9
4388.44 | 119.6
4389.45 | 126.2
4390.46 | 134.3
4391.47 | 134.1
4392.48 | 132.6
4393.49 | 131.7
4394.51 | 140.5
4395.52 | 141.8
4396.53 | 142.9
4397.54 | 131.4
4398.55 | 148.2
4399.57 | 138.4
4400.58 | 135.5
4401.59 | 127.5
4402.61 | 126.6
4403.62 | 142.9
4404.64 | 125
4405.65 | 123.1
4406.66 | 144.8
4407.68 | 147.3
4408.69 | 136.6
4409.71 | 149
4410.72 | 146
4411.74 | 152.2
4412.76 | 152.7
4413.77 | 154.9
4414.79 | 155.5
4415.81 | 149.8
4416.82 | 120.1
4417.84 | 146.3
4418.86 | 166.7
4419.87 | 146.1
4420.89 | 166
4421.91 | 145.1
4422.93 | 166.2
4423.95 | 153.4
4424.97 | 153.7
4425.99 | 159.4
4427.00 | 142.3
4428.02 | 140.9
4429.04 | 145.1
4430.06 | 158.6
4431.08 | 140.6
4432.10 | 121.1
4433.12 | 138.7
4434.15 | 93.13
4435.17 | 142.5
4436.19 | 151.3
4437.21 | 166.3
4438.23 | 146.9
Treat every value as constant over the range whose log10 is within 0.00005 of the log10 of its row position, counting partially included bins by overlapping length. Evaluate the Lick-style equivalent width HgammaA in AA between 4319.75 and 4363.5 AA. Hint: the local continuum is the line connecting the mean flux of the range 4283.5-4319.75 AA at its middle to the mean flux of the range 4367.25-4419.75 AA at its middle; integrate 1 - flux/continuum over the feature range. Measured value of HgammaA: -4.27 AA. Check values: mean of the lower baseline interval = 107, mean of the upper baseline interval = 139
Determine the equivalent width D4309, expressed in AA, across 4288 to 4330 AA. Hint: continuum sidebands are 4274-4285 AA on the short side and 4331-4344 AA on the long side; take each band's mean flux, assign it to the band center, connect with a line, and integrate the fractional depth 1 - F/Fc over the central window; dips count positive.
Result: 4.7 AA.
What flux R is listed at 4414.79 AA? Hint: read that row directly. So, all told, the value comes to 155.5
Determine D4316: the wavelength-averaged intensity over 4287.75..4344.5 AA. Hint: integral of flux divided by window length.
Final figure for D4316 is 116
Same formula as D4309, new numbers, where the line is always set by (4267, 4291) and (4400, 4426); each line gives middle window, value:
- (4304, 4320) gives 2.30 AA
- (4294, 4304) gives 1.73 AA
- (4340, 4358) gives -0.29 AA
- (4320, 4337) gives -0.14 AA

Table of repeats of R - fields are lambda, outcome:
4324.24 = 154.3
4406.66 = 144.8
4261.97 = 119.4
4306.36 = 82.34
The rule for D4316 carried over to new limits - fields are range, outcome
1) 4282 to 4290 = 118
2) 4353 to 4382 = 145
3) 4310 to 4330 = 122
